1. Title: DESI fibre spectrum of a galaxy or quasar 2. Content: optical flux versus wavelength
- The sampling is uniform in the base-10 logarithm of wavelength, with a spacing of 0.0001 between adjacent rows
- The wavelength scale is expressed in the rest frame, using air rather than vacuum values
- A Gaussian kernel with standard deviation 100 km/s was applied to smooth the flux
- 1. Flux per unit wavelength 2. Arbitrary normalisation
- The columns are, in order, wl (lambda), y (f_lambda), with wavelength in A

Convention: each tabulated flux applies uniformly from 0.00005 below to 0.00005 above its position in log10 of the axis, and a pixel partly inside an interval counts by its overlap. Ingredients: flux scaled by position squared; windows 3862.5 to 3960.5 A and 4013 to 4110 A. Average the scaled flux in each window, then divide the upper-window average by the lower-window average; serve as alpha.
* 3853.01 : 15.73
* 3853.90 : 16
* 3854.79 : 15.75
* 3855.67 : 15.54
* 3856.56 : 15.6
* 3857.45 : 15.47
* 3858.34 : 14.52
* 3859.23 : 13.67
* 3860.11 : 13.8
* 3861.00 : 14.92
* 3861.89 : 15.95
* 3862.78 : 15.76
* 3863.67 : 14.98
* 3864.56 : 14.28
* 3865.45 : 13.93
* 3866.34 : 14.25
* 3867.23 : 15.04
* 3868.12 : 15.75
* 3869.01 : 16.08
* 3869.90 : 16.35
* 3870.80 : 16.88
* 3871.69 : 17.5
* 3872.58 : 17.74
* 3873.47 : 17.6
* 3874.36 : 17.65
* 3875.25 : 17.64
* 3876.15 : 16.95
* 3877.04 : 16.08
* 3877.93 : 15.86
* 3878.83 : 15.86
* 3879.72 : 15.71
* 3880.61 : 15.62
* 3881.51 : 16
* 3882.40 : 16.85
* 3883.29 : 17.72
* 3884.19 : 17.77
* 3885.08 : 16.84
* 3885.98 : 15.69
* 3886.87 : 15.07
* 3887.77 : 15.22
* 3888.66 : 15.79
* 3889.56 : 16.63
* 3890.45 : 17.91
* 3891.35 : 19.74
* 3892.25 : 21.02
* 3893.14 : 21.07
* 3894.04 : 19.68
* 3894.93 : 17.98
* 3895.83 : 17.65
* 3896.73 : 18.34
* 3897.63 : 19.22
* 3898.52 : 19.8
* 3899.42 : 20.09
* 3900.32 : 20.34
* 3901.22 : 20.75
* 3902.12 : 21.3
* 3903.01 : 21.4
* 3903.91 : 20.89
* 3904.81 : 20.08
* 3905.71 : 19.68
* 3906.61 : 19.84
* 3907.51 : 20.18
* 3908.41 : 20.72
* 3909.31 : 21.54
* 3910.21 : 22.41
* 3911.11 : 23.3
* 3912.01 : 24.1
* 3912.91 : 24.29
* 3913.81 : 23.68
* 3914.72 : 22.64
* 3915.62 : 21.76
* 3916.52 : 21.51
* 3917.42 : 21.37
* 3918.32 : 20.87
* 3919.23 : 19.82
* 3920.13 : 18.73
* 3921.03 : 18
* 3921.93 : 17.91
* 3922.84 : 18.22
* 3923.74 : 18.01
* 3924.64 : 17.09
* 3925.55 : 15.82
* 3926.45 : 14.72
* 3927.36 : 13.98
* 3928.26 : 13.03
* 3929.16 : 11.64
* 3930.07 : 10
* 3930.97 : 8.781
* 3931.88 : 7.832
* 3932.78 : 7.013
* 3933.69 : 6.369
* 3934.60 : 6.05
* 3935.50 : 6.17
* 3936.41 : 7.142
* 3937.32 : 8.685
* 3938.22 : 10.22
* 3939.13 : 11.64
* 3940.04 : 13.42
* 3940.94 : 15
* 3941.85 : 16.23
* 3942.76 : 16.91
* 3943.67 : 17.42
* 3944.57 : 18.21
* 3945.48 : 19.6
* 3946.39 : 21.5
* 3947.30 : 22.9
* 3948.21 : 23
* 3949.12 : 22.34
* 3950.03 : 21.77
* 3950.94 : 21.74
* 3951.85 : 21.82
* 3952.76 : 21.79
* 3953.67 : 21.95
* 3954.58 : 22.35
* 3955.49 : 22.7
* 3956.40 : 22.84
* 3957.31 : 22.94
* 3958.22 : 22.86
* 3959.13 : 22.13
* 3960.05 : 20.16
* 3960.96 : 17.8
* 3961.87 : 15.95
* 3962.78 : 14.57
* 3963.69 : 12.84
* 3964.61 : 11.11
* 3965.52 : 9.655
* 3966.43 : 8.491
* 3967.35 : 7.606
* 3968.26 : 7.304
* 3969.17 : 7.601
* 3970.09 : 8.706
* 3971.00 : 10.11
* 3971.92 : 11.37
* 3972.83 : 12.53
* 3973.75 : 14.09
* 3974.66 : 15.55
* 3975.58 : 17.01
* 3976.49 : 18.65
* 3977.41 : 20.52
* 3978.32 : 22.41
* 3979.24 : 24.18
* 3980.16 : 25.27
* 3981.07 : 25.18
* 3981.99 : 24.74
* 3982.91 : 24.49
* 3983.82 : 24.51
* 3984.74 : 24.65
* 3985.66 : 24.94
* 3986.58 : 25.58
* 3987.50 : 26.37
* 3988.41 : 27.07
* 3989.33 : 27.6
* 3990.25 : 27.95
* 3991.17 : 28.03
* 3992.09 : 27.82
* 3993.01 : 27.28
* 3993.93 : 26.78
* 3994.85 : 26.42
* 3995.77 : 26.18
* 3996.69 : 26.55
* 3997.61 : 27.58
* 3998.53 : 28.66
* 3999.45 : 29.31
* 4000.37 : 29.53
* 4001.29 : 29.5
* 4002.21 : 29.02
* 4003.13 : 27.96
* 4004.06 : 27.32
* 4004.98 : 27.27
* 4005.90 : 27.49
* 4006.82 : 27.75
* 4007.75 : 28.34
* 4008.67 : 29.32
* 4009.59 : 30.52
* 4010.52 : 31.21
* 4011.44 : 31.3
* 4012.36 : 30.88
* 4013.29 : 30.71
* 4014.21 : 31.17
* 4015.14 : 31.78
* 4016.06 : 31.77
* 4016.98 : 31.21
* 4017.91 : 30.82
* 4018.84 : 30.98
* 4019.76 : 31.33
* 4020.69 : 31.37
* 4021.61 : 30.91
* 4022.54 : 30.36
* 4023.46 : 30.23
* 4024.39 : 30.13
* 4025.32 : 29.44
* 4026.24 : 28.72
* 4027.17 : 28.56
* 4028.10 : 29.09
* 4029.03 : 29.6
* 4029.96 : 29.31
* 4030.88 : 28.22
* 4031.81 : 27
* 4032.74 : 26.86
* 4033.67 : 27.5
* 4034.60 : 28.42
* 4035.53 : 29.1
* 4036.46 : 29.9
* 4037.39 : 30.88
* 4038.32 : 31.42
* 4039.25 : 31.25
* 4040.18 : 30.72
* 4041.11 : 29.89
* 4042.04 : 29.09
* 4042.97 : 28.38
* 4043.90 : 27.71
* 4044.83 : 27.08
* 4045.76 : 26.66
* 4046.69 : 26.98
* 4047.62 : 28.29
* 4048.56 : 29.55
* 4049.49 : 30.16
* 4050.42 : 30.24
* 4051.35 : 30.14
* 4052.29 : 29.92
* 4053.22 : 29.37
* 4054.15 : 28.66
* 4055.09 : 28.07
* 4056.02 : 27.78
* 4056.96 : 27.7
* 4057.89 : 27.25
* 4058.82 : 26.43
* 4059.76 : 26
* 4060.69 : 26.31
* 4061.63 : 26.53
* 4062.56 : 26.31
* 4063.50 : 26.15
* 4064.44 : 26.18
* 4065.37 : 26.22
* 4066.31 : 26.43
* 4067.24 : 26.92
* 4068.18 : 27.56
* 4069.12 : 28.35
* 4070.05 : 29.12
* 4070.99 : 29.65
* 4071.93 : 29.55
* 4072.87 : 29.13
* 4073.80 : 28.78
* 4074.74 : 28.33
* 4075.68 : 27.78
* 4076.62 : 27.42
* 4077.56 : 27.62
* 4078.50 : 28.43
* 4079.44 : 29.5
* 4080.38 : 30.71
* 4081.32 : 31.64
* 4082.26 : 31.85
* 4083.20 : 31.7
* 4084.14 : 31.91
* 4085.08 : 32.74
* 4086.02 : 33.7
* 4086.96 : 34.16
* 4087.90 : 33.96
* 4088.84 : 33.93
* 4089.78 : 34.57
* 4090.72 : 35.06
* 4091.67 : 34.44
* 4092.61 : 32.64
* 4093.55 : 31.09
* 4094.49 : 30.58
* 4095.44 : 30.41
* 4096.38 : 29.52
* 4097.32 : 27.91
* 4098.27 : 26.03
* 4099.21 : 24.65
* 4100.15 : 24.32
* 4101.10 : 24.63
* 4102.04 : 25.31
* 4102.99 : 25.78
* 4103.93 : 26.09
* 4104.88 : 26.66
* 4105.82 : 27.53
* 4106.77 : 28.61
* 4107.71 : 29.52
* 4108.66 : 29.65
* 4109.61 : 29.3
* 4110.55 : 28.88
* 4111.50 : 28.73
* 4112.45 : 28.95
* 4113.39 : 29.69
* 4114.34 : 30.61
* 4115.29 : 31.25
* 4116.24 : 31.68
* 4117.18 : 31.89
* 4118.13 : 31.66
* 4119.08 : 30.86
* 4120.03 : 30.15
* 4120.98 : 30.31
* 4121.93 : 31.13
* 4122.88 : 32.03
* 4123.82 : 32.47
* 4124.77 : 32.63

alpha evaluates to 1.8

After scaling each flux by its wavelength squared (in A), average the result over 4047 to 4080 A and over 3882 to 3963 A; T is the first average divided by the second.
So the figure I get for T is 1.67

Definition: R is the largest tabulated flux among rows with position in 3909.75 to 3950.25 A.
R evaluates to 24.29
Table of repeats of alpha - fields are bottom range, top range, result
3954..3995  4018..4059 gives 1.52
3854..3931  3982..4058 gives 1.73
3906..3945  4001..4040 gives 1.94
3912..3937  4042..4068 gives 1.93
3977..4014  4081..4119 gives 1.16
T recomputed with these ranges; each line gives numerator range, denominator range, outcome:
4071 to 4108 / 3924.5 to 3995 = 1.79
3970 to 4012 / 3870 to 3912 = 1.41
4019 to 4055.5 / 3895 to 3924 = 1.52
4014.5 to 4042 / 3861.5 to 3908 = 1.83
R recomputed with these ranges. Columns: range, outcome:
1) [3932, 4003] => 29.53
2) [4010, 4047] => 31.78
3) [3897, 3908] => 21.4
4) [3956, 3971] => 22.94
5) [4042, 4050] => 30.16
